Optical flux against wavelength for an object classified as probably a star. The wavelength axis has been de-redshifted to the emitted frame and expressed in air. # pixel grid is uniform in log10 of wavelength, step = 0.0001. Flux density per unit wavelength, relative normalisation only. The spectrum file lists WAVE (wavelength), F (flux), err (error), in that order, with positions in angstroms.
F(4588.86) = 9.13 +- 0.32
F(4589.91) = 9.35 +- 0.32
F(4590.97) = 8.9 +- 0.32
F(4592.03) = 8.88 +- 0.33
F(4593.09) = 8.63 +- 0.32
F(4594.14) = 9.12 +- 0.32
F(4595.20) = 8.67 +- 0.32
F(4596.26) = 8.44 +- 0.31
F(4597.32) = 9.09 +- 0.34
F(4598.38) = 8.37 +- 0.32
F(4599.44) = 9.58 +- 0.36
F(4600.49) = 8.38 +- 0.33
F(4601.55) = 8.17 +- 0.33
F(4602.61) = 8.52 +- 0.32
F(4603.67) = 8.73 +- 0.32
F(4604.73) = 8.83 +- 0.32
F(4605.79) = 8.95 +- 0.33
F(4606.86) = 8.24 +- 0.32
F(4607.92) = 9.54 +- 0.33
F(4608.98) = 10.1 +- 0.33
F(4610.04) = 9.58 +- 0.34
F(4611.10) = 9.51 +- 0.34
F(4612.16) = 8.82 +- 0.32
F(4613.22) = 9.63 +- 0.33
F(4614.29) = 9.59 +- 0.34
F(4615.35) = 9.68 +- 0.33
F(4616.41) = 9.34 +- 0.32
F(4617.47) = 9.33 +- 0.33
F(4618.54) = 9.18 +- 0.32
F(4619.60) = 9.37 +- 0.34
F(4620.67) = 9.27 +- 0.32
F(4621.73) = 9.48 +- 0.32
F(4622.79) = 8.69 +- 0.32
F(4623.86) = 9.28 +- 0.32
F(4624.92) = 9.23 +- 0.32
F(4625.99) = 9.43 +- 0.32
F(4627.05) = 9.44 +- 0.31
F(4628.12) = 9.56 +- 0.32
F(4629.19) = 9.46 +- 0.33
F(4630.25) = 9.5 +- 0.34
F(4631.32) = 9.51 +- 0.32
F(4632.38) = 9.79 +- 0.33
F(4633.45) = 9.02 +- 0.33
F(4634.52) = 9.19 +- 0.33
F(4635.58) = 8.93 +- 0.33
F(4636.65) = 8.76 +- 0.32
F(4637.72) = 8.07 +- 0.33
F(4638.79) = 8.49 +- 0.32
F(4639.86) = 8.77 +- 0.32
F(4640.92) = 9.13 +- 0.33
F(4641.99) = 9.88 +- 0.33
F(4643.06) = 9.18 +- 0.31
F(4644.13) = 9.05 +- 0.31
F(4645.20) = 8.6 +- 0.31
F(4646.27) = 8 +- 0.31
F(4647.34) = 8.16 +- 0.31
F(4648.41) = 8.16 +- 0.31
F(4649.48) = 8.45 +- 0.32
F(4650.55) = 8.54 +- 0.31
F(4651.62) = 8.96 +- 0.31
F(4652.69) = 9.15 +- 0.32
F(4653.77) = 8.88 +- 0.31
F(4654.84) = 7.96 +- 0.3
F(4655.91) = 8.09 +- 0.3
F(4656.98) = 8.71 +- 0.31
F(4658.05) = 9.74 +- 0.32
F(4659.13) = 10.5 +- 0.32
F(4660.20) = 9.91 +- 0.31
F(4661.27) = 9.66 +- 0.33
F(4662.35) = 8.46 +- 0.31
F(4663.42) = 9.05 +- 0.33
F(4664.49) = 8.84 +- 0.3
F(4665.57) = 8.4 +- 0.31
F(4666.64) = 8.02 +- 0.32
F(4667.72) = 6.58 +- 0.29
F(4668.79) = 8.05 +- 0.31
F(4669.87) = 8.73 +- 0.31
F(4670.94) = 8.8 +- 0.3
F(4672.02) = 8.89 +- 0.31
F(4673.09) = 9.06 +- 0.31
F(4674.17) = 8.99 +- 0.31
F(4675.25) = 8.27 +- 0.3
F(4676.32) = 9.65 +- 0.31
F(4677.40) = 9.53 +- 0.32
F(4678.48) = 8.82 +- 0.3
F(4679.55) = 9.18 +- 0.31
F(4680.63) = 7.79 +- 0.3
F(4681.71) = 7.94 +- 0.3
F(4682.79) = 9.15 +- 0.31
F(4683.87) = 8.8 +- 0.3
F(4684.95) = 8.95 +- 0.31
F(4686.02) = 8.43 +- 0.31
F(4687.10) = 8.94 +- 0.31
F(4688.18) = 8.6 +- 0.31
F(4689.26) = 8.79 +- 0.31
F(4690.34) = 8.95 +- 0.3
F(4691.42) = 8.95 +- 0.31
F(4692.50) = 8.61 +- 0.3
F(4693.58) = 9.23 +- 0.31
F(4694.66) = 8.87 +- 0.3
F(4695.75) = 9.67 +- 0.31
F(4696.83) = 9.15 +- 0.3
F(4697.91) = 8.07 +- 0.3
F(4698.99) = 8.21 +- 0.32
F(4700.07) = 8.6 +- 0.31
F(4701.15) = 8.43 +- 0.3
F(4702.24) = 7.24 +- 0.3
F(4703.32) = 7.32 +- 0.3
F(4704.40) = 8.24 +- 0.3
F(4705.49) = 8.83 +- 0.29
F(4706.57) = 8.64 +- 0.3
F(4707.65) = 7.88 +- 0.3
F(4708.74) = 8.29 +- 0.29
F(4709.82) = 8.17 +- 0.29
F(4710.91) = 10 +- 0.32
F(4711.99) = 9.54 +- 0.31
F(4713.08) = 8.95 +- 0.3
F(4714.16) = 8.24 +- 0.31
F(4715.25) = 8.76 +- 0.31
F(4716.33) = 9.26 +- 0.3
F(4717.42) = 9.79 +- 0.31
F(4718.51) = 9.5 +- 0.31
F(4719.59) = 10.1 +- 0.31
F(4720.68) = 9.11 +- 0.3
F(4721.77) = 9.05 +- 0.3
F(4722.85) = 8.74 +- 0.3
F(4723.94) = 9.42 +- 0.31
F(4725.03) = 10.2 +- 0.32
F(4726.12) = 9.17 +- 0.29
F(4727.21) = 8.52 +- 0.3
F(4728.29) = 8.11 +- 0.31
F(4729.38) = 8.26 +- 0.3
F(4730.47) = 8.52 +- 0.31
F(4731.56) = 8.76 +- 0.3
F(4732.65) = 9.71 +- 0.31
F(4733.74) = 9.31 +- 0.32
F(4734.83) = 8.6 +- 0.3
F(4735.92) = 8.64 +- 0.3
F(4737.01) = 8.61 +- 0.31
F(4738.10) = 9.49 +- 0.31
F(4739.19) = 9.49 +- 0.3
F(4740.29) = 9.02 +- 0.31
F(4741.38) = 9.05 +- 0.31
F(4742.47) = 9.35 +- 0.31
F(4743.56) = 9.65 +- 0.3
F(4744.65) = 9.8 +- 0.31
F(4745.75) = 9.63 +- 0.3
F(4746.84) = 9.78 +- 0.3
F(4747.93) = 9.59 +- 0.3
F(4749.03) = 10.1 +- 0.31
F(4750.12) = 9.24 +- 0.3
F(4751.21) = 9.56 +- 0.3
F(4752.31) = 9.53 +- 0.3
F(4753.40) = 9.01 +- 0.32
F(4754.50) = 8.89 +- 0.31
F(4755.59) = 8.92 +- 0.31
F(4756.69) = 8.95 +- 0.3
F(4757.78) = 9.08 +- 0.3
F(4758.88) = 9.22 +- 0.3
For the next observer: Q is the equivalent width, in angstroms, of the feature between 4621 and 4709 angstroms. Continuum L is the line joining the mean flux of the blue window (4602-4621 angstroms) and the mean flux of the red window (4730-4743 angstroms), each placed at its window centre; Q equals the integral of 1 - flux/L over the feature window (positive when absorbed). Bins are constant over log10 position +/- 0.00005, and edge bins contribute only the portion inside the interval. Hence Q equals 3.4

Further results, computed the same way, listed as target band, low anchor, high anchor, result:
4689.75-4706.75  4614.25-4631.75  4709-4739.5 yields 1.1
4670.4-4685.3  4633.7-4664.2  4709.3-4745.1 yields 0.2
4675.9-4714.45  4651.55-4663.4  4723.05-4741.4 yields 1.5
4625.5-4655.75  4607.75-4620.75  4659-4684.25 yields 0.8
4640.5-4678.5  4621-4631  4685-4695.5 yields 1.2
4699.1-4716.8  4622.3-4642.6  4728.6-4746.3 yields 1.2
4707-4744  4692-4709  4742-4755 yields -0.1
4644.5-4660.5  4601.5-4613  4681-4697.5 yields 0.3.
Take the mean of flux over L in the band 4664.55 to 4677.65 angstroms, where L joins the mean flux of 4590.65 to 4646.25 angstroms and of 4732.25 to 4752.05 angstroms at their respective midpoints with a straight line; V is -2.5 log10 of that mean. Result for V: 0.078 mag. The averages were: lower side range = 9.08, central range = 8.57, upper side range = 9.37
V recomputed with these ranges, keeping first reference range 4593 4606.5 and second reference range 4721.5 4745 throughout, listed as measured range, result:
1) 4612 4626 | -0.065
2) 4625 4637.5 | -0.058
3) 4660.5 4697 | 0.020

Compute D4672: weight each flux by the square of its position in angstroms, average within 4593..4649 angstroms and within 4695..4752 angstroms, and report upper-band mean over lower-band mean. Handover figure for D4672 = 1.0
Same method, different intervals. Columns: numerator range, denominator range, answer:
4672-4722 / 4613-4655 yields 1.00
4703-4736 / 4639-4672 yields 1.05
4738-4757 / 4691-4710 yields 1.13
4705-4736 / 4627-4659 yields 1.04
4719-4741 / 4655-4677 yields 1.05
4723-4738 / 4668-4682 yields 1.05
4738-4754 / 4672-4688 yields 1.11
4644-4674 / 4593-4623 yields 0.98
